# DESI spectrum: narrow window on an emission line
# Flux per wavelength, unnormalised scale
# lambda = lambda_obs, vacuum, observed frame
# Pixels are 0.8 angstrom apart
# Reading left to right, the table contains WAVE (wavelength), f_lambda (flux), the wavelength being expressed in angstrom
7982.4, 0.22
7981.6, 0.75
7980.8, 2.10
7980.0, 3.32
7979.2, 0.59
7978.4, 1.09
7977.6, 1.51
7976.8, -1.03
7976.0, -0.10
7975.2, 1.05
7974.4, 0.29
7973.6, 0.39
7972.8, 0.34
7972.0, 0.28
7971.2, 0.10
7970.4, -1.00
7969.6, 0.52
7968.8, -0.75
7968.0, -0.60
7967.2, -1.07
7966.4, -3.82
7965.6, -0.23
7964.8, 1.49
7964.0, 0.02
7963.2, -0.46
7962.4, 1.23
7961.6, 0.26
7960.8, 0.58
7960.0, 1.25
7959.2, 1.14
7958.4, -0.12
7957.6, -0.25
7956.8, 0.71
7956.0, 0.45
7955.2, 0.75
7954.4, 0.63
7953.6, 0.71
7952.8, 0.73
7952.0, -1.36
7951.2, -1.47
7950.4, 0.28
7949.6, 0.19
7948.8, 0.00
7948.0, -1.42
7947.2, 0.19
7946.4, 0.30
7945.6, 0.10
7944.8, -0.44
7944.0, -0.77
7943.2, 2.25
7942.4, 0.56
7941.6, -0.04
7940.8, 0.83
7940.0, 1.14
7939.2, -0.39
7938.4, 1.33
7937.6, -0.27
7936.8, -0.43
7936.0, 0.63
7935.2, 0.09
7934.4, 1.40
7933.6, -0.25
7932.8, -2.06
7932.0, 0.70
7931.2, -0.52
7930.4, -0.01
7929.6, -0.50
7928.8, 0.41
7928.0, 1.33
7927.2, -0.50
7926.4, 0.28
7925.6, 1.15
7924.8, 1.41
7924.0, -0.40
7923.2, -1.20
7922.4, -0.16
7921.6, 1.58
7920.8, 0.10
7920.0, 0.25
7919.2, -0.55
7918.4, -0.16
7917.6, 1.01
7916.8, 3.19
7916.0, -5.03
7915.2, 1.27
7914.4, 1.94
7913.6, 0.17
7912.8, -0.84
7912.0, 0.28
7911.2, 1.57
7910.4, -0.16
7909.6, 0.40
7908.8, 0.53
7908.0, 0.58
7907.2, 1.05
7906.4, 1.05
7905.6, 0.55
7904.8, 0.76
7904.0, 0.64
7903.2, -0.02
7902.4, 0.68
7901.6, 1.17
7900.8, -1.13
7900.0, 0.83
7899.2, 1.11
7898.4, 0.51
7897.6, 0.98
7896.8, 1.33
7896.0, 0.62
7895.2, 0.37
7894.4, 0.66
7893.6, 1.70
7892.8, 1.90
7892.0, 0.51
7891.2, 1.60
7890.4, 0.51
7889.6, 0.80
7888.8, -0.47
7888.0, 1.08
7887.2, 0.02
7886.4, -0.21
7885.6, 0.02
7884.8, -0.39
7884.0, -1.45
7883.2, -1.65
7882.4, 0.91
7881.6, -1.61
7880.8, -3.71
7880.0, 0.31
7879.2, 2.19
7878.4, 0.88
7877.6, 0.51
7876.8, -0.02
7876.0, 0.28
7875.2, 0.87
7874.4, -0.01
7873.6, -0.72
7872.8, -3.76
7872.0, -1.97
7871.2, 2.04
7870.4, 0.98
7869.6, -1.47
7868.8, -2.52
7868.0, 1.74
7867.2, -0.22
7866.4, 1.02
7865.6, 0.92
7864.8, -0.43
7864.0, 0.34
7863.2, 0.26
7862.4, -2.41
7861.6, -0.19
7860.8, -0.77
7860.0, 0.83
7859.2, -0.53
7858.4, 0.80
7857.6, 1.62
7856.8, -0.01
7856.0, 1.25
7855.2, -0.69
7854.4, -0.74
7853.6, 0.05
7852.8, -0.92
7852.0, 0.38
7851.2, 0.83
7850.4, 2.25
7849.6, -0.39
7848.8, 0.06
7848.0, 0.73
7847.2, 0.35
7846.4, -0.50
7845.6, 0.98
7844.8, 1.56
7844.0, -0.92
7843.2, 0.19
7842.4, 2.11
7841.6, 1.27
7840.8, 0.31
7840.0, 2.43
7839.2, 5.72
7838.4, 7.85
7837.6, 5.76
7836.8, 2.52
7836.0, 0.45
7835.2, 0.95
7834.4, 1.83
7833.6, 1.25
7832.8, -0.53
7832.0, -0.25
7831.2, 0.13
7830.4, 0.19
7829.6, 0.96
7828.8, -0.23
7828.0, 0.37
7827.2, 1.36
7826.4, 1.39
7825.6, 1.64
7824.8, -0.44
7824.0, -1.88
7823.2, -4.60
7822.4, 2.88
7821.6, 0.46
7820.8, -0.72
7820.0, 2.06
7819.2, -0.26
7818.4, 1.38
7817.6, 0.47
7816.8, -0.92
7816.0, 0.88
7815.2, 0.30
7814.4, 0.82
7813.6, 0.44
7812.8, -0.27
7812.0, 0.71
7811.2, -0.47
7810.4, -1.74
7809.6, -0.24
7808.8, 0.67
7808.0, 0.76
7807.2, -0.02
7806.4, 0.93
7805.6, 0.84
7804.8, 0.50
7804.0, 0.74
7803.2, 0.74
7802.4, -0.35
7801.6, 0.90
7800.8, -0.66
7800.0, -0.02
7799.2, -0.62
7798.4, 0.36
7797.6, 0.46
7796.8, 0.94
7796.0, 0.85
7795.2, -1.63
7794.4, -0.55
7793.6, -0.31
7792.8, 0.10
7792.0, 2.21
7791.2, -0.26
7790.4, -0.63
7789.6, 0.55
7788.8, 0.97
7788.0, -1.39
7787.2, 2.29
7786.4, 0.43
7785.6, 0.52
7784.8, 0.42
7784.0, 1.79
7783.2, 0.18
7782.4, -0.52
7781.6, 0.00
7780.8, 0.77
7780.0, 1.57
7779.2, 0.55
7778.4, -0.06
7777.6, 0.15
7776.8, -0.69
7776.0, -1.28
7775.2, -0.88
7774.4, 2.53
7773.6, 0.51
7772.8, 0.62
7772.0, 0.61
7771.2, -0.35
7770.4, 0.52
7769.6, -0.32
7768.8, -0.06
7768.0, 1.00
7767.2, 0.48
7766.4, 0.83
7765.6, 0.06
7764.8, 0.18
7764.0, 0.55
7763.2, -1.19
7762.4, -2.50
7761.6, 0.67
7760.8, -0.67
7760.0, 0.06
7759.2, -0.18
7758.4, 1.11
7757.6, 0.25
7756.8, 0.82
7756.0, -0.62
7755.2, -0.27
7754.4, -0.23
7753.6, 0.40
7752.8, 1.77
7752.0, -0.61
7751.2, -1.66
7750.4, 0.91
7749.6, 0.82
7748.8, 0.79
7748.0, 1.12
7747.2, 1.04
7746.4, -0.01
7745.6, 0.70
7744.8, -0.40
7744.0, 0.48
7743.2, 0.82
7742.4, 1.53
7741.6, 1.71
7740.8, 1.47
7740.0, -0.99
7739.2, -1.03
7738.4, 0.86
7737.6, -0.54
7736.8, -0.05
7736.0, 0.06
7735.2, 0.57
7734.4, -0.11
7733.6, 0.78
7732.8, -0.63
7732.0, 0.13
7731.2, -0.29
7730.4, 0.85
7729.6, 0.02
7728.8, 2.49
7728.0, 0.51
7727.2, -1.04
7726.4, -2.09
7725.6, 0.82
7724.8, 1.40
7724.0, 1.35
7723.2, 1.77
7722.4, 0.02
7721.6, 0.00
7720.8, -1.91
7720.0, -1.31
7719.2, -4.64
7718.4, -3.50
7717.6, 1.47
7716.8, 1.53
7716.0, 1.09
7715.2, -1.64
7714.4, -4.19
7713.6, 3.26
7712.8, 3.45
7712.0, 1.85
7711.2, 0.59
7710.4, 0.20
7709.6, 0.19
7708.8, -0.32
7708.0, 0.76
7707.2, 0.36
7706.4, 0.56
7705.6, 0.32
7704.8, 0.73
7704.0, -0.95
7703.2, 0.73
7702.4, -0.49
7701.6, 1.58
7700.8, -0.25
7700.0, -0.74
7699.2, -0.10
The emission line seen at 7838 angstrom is H-alpha 6563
